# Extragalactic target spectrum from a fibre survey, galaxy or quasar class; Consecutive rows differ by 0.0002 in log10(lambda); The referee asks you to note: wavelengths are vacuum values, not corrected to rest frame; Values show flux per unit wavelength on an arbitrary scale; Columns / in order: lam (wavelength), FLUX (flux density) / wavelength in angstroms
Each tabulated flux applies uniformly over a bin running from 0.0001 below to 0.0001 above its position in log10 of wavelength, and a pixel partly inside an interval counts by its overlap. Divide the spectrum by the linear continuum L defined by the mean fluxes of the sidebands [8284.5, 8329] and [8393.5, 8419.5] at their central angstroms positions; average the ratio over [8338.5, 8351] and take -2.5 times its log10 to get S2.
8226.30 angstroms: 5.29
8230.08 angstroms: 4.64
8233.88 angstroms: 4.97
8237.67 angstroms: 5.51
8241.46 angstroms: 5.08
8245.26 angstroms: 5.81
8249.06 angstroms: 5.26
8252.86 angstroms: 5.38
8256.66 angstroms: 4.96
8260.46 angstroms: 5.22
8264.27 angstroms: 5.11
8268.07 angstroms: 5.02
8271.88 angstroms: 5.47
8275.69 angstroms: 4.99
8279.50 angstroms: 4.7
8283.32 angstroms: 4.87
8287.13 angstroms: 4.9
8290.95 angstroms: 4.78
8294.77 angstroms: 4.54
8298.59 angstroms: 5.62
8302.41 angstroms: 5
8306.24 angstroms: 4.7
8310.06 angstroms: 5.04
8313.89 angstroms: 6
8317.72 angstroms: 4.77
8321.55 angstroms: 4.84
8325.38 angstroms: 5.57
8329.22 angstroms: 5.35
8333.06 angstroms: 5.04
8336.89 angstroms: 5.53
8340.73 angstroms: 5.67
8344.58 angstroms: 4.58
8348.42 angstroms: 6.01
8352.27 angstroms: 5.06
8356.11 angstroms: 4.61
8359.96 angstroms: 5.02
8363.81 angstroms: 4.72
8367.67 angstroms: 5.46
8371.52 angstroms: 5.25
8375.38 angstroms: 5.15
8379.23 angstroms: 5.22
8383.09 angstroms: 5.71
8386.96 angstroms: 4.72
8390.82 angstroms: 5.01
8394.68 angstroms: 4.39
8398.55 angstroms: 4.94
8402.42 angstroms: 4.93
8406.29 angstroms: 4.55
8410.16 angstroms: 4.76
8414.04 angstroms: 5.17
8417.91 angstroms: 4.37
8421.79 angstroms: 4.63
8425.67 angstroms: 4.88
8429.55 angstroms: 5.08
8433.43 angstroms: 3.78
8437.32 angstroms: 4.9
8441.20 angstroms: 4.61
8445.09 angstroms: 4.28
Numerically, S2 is -0.09 mag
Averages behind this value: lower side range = 5.08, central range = 5.4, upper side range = 4.74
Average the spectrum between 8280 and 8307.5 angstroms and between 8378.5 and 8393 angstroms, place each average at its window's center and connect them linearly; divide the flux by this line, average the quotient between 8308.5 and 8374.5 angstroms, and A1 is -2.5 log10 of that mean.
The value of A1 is -0.037 mag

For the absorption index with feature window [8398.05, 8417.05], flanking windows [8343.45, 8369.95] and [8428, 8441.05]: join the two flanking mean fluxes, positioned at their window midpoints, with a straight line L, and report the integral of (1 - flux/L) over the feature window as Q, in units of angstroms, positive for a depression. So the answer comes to -0.3 angstroms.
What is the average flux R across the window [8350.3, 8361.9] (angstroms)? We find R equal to 4.9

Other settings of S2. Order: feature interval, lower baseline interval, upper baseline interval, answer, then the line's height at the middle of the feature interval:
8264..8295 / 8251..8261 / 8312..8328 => 0.06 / 5.22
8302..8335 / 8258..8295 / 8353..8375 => -0.03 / 5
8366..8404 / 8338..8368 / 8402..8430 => -0.03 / 4.95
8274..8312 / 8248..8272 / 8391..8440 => 0.04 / 5.08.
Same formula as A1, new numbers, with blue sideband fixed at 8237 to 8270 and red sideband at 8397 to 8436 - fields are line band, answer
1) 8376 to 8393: -0.07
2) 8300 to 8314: 0.00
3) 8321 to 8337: -0.06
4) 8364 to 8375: -0.08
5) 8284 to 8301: 0.04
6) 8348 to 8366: -0.02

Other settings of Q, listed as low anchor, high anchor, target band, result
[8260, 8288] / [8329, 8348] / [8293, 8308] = 0.48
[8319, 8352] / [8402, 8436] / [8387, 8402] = 0.22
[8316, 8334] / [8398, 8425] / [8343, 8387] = -1.73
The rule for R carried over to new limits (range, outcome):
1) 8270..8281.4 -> 5.05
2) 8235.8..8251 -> 5.41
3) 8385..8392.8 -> 4.86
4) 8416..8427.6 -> 4.63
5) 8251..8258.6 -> 5.17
